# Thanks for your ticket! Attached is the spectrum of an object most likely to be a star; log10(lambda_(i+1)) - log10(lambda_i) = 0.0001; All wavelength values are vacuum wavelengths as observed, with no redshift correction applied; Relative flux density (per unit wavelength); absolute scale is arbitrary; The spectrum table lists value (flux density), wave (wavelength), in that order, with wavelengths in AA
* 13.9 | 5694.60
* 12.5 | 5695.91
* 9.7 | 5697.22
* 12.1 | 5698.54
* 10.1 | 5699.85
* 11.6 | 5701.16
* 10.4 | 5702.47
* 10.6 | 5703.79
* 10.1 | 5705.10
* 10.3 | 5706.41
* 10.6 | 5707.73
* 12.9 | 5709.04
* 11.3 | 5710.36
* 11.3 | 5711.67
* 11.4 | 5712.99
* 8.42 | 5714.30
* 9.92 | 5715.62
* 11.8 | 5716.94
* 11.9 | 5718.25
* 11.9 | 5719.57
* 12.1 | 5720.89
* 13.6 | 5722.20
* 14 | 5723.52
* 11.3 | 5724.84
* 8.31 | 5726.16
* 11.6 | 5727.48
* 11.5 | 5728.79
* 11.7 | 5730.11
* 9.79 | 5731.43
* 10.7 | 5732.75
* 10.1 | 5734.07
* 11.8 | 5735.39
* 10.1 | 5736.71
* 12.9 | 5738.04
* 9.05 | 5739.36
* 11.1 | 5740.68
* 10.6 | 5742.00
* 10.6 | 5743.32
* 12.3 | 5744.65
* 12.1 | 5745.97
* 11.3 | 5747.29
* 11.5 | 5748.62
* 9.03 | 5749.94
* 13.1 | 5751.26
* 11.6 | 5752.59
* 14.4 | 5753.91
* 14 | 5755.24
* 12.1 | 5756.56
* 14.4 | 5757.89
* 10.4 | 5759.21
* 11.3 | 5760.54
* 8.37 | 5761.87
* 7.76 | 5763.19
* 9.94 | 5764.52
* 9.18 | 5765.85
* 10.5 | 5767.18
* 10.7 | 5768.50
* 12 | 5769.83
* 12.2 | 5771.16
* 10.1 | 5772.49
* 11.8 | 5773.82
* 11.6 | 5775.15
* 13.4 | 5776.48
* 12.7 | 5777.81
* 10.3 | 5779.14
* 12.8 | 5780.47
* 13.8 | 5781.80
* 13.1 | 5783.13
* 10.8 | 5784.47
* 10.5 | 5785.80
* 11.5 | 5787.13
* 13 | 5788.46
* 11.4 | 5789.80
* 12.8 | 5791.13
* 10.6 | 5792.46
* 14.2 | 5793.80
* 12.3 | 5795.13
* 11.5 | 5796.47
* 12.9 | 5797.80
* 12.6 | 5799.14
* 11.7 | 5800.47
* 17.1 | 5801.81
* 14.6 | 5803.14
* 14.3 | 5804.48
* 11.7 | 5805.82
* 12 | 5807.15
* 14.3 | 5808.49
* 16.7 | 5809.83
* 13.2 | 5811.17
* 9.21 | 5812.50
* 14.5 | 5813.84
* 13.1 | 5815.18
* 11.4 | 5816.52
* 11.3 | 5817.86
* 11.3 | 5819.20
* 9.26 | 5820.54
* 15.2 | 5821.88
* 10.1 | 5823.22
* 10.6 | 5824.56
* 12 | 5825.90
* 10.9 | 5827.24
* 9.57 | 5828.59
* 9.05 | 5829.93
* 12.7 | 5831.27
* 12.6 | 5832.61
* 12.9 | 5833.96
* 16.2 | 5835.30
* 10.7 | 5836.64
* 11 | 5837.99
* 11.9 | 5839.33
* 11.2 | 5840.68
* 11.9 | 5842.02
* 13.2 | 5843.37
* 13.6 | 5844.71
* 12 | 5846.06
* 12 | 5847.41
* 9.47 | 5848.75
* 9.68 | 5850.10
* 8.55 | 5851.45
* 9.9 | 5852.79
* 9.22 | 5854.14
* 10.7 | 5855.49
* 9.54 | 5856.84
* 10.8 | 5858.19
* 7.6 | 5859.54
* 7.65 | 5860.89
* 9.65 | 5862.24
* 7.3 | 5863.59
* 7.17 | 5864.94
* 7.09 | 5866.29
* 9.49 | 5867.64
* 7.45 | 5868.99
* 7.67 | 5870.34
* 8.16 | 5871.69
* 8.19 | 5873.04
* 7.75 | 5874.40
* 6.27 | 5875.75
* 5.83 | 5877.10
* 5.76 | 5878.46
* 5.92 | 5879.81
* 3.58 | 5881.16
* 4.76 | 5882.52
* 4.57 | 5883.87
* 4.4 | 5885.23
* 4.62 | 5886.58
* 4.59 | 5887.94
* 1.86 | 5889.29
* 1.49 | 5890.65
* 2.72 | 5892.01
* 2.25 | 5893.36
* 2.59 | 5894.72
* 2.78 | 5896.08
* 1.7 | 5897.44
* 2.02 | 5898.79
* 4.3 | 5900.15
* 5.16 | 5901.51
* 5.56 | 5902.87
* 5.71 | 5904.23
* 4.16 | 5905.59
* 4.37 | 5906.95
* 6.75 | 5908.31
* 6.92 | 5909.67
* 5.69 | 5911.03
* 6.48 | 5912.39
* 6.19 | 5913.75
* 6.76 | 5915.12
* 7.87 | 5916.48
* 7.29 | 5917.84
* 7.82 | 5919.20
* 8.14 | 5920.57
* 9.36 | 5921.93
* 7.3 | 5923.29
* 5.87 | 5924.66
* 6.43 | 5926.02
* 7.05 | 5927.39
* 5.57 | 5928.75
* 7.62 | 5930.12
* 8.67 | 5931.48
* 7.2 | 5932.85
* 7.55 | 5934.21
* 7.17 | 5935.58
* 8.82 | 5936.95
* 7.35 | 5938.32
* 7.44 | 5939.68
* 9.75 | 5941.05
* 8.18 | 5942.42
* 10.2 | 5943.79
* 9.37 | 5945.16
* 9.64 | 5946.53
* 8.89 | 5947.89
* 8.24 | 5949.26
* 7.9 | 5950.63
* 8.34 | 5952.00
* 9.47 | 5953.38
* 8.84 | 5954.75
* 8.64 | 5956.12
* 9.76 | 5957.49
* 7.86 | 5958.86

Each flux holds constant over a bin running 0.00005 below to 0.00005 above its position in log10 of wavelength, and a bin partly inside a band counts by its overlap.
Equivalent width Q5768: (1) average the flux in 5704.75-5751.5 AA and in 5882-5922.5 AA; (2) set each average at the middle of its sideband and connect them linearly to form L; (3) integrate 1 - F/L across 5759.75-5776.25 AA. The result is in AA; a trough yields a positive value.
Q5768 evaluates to -1.4 AA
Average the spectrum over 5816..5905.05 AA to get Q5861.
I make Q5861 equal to 8.22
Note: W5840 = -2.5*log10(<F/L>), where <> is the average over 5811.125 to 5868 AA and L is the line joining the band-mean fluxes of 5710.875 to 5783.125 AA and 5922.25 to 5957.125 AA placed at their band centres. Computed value -0.11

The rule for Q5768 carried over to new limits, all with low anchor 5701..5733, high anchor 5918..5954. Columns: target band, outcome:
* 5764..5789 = -3.1 AA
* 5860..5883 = 4.9 AA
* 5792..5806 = -4.4 AA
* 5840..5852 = -2.6 AA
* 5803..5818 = -4.9 AA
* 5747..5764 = -1.4 AA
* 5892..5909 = 9.2 AA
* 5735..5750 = -0.4 AA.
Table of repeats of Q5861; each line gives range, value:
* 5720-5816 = 11.9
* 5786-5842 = 12.3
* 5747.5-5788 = 11.5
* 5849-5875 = 8.62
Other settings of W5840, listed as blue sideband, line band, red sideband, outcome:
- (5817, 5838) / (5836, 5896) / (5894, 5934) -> 0.22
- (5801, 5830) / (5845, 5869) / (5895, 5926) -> 0.03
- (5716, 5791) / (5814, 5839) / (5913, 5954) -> -0.17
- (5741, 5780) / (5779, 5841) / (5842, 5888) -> -0.24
